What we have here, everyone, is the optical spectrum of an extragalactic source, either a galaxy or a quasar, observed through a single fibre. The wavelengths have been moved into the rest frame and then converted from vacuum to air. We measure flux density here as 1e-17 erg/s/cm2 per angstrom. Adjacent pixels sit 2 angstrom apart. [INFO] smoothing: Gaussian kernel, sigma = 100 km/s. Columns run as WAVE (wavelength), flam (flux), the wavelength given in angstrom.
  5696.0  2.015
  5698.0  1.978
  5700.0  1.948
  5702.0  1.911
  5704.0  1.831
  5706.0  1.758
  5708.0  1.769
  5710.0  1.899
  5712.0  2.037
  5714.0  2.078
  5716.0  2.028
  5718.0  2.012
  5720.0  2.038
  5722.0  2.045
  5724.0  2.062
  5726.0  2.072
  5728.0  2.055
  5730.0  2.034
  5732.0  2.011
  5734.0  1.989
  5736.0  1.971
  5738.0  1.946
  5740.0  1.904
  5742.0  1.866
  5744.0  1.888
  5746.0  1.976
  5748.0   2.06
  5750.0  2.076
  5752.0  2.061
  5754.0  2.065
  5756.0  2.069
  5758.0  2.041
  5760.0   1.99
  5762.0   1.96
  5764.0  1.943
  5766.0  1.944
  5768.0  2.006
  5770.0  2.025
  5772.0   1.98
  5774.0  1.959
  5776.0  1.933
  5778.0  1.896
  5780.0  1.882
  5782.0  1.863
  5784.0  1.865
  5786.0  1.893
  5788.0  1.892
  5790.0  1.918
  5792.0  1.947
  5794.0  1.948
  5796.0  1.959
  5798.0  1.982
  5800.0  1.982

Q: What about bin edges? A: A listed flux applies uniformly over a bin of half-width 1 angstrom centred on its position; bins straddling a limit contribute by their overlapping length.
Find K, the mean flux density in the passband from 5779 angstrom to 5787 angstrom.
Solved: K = 1.88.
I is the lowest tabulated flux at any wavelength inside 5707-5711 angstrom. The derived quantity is 1.769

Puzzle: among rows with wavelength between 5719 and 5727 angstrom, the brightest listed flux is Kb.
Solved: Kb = 2.072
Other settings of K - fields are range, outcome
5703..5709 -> 1.79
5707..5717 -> 1.96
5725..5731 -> 2.05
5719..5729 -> 2.05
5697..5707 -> 1.89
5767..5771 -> 2.02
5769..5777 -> 1.97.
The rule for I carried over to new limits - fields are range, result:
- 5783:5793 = 1.865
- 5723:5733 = 2.011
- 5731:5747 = 1.866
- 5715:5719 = 2.012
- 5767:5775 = 1.959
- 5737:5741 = 1.904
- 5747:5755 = 2.06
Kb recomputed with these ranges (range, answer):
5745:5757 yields 2.076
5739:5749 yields 2.06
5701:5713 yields 2.037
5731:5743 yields 2.011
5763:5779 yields 2.025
